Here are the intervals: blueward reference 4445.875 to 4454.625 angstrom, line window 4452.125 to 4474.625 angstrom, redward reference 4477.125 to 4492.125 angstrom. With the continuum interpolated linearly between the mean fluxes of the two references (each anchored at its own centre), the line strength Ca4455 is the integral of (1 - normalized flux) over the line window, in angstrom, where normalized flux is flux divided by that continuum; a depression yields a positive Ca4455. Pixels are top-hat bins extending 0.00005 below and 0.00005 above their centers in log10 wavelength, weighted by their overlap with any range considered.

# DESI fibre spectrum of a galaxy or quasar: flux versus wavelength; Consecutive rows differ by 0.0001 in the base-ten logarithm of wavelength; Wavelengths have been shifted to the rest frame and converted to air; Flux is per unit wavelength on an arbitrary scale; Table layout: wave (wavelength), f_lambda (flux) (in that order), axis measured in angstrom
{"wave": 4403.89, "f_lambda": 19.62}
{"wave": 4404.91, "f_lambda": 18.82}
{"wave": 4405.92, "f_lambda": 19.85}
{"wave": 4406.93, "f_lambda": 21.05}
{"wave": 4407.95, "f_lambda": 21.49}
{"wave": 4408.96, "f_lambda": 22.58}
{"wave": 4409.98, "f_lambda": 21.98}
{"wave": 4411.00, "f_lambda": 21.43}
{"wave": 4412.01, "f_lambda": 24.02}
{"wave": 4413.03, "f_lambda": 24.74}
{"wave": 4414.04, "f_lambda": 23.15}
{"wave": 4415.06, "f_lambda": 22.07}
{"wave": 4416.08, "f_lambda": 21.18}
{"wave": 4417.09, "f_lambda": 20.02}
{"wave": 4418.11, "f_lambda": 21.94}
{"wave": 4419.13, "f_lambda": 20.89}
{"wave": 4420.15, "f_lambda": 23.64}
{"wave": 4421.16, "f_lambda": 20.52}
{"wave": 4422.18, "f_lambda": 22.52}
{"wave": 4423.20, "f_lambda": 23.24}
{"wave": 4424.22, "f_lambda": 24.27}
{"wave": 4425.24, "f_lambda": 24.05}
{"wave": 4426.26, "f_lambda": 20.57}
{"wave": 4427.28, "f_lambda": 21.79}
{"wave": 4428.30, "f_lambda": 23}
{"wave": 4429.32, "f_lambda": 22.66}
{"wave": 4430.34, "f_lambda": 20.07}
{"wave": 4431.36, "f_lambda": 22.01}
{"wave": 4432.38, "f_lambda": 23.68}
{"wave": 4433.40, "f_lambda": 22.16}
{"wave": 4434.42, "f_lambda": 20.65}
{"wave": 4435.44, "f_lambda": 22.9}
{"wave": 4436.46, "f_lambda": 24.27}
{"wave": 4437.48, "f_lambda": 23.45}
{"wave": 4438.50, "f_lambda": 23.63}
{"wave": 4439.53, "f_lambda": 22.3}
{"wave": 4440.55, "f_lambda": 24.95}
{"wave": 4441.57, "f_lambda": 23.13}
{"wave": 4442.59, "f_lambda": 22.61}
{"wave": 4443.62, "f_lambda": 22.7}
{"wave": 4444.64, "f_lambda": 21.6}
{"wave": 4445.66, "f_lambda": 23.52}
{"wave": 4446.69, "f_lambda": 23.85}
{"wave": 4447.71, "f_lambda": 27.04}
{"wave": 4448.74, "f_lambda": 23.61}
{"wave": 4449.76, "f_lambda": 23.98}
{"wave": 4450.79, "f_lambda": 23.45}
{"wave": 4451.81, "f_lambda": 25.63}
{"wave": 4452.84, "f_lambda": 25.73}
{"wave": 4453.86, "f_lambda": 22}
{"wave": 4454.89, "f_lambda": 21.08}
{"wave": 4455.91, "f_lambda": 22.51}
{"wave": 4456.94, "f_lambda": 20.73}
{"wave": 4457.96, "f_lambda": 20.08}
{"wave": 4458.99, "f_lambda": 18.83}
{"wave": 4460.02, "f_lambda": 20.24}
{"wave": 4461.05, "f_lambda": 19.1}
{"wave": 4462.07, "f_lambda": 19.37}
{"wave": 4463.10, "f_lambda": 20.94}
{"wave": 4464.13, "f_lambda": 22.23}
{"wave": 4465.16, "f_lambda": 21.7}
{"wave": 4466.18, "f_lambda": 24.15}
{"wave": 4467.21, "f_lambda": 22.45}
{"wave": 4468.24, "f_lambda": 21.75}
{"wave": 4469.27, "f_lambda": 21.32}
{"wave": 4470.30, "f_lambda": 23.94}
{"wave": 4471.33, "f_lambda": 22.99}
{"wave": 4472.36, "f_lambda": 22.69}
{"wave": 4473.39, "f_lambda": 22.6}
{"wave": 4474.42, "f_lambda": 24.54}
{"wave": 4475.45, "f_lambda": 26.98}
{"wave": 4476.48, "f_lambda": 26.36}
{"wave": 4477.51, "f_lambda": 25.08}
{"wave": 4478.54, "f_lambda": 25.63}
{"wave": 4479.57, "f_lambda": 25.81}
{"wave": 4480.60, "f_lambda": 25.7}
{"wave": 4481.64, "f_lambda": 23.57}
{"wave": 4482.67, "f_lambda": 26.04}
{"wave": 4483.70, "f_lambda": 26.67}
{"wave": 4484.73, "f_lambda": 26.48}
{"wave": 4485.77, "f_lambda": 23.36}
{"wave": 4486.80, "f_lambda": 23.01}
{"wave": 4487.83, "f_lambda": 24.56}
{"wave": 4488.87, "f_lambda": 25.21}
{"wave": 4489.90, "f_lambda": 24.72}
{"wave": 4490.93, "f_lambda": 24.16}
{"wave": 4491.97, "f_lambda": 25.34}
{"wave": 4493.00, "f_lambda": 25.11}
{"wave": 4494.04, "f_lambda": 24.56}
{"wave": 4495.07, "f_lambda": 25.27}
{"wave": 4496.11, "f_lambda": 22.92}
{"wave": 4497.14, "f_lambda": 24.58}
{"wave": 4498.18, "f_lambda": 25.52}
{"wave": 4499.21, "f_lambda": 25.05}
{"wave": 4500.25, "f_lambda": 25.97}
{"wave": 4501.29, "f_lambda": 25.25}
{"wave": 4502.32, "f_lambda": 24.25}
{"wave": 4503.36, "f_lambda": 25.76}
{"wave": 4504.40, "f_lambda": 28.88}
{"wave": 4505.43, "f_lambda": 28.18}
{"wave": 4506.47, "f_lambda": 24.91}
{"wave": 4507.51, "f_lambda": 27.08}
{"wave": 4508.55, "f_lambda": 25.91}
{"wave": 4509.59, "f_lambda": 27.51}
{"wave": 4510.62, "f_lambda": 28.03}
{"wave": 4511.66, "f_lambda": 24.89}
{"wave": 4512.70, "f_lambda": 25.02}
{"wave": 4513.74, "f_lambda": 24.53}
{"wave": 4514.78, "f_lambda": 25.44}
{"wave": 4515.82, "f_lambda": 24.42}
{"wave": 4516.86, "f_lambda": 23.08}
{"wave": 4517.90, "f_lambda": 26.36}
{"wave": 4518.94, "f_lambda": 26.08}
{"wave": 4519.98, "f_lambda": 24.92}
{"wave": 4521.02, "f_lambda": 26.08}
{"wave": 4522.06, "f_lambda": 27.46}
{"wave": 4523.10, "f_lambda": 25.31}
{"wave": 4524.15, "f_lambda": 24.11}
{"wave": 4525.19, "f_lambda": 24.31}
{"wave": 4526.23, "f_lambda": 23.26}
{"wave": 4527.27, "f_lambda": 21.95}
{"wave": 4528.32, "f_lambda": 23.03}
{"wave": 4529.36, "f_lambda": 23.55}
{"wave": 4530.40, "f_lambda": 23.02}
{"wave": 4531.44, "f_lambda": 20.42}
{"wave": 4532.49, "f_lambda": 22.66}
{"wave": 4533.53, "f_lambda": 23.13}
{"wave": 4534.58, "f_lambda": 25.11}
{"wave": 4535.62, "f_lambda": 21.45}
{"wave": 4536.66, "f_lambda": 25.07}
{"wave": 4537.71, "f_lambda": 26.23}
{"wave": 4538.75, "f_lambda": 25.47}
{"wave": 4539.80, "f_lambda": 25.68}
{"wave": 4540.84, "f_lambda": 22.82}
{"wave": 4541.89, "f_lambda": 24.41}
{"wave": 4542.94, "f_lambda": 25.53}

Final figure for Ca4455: 2.5 angstrom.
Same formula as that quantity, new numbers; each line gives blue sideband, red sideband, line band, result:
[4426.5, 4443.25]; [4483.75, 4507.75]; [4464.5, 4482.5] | 0.2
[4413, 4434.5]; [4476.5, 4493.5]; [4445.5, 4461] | 0.6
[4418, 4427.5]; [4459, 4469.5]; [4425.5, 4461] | -1.4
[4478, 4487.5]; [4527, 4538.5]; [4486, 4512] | -1.0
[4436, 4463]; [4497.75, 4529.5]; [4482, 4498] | -0.3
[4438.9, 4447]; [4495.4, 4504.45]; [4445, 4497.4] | 1.1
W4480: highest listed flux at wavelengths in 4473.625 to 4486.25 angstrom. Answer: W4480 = 26.98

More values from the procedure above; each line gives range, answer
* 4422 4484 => 27.04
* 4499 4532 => 28.88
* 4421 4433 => 24.27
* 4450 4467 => 25.73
